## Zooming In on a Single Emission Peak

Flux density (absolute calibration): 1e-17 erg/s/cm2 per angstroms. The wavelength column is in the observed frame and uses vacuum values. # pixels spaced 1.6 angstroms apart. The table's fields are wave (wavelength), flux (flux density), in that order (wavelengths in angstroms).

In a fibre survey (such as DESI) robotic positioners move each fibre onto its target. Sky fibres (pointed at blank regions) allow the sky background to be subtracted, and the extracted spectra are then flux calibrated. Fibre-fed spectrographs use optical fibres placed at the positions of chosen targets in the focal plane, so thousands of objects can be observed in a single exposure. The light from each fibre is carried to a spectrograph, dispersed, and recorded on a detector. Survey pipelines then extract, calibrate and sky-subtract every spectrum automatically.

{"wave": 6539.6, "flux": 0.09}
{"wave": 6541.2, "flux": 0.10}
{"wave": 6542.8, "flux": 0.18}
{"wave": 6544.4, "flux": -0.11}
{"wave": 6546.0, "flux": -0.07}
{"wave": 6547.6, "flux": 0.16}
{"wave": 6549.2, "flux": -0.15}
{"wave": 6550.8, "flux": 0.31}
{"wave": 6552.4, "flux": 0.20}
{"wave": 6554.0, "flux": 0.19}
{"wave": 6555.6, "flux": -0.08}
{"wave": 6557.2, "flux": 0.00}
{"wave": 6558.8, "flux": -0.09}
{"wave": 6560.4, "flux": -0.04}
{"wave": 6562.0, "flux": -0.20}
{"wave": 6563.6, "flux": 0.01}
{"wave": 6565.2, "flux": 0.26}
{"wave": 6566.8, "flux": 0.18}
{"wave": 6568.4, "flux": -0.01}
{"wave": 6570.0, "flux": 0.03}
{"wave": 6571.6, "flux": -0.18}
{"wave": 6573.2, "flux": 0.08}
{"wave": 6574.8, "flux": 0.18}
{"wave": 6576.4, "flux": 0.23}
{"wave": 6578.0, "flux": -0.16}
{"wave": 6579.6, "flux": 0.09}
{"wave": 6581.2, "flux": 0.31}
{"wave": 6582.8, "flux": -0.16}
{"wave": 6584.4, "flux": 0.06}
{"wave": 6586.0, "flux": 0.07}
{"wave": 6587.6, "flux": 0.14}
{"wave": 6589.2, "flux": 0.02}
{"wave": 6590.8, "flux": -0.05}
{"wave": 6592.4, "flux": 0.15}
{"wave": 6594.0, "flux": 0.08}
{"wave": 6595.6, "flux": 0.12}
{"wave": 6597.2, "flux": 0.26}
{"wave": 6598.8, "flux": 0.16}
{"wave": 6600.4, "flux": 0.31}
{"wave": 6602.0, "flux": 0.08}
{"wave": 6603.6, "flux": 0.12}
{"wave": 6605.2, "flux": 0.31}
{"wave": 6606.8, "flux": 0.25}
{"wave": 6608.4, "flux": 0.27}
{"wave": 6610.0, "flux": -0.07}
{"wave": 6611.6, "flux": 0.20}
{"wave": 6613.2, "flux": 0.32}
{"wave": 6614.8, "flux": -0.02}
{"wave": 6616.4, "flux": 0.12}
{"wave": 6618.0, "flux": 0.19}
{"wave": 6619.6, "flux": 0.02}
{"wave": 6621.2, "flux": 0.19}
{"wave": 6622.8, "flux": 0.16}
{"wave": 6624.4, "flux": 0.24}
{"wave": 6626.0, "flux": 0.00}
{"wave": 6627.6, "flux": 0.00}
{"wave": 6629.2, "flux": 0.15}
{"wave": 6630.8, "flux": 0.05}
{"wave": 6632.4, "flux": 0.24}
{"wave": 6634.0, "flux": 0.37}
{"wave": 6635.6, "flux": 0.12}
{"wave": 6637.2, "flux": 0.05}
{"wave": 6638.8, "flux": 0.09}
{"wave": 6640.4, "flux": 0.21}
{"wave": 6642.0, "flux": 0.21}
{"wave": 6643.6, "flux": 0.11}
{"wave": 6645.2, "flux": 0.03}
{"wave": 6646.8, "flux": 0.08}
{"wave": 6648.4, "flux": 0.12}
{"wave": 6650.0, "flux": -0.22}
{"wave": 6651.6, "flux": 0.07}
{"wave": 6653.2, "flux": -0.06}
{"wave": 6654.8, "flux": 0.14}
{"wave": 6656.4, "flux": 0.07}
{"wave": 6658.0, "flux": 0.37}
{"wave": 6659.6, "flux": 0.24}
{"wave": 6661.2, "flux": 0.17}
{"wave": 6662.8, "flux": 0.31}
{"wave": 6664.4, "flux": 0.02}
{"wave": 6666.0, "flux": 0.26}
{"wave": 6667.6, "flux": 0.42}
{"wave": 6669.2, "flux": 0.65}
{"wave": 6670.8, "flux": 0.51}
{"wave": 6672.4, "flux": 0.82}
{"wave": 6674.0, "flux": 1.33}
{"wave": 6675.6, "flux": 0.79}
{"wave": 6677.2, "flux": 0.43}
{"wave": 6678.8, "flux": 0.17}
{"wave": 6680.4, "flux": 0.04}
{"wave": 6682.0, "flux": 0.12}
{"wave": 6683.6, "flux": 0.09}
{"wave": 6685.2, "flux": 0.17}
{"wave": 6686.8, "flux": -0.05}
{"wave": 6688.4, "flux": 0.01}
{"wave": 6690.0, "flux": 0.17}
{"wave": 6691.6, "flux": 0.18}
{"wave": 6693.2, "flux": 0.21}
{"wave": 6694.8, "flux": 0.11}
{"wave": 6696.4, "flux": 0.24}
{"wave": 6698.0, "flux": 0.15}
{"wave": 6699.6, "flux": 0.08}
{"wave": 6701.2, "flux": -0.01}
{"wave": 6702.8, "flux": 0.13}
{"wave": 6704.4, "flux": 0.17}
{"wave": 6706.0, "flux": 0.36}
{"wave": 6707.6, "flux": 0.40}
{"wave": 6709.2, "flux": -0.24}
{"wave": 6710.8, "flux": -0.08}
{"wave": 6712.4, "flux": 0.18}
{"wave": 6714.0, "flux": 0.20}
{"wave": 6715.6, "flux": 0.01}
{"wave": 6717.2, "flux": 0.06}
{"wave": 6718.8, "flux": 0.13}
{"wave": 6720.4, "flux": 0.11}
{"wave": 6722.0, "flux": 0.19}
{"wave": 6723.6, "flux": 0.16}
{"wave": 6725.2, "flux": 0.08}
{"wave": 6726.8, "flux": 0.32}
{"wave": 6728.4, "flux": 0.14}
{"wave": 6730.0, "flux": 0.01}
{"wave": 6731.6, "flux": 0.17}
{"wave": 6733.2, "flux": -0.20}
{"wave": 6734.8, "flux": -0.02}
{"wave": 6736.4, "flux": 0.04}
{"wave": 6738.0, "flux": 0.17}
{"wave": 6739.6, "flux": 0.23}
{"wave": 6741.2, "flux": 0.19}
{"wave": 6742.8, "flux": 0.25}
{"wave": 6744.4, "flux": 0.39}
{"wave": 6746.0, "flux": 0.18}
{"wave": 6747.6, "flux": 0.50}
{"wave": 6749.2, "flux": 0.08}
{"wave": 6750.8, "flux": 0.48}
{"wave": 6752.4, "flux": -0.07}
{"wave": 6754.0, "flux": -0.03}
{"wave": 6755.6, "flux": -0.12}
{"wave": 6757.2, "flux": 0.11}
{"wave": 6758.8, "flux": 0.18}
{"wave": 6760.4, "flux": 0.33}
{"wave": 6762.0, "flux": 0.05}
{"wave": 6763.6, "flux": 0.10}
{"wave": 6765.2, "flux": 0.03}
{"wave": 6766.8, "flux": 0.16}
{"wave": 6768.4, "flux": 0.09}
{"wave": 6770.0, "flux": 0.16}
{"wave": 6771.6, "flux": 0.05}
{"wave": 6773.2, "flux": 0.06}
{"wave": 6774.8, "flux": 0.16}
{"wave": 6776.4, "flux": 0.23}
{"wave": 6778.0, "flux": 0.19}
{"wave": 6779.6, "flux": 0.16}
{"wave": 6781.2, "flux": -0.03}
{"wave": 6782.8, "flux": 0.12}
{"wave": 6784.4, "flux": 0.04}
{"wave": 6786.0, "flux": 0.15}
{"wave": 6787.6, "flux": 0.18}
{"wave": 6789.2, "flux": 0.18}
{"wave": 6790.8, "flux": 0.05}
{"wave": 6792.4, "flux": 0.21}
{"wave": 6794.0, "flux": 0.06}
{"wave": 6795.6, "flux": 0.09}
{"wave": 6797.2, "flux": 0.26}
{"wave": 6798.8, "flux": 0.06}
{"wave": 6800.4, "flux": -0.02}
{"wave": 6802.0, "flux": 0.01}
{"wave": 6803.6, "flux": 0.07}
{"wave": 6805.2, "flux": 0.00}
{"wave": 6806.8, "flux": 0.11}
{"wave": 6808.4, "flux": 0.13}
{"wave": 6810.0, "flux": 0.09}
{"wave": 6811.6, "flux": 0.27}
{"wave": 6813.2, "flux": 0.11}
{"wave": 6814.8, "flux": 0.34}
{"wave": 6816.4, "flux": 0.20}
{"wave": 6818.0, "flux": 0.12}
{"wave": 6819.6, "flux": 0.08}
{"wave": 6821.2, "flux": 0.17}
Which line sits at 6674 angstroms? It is [O II] 3727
